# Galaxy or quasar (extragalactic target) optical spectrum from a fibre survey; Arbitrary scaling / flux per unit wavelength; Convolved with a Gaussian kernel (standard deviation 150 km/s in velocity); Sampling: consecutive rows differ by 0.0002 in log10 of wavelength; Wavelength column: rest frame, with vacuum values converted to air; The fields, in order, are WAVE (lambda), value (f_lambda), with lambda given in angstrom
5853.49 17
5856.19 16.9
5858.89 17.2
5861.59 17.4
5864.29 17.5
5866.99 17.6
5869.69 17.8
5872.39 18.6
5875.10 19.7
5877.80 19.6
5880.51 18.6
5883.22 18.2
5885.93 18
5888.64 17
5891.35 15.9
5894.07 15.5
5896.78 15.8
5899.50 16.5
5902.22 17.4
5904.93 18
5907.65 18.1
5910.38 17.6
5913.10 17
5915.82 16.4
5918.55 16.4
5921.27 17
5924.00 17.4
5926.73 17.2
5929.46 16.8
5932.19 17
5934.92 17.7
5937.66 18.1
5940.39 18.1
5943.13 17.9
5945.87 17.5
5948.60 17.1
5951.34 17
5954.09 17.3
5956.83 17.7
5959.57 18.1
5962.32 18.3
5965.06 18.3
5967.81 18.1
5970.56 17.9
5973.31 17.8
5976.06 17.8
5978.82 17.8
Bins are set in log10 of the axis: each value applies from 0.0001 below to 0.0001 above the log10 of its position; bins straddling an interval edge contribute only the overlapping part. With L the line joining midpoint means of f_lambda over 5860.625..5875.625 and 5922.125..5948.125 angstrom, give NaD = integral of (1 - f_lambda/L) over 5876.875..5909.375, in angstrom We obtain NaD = 0.9 angstrom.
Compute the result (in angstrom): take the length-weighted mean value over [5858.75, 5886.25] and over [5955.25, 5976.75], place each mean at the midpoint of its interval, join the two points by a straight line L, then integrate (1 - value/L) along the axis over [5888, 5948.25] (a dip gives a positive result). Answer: 3.40 angstrom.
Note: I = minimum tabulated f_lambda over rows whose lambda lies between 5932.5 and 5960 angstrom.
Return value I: 17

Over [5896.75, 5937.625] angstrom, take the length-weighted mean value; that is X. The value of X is 17.2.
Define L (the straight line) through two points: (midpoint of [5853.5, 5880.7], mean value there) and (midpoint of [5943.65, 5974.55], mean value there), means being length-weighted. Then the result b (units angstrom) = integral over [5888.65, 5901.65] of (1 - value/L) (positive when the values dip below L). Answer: 1.3 angstrom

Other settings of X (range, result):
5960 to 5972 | 18.1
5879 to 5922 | 17.1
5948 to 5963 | 17.6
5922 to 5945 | 17.5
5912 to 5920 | 16.6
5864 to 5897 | 17.7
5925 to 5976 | 17.7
